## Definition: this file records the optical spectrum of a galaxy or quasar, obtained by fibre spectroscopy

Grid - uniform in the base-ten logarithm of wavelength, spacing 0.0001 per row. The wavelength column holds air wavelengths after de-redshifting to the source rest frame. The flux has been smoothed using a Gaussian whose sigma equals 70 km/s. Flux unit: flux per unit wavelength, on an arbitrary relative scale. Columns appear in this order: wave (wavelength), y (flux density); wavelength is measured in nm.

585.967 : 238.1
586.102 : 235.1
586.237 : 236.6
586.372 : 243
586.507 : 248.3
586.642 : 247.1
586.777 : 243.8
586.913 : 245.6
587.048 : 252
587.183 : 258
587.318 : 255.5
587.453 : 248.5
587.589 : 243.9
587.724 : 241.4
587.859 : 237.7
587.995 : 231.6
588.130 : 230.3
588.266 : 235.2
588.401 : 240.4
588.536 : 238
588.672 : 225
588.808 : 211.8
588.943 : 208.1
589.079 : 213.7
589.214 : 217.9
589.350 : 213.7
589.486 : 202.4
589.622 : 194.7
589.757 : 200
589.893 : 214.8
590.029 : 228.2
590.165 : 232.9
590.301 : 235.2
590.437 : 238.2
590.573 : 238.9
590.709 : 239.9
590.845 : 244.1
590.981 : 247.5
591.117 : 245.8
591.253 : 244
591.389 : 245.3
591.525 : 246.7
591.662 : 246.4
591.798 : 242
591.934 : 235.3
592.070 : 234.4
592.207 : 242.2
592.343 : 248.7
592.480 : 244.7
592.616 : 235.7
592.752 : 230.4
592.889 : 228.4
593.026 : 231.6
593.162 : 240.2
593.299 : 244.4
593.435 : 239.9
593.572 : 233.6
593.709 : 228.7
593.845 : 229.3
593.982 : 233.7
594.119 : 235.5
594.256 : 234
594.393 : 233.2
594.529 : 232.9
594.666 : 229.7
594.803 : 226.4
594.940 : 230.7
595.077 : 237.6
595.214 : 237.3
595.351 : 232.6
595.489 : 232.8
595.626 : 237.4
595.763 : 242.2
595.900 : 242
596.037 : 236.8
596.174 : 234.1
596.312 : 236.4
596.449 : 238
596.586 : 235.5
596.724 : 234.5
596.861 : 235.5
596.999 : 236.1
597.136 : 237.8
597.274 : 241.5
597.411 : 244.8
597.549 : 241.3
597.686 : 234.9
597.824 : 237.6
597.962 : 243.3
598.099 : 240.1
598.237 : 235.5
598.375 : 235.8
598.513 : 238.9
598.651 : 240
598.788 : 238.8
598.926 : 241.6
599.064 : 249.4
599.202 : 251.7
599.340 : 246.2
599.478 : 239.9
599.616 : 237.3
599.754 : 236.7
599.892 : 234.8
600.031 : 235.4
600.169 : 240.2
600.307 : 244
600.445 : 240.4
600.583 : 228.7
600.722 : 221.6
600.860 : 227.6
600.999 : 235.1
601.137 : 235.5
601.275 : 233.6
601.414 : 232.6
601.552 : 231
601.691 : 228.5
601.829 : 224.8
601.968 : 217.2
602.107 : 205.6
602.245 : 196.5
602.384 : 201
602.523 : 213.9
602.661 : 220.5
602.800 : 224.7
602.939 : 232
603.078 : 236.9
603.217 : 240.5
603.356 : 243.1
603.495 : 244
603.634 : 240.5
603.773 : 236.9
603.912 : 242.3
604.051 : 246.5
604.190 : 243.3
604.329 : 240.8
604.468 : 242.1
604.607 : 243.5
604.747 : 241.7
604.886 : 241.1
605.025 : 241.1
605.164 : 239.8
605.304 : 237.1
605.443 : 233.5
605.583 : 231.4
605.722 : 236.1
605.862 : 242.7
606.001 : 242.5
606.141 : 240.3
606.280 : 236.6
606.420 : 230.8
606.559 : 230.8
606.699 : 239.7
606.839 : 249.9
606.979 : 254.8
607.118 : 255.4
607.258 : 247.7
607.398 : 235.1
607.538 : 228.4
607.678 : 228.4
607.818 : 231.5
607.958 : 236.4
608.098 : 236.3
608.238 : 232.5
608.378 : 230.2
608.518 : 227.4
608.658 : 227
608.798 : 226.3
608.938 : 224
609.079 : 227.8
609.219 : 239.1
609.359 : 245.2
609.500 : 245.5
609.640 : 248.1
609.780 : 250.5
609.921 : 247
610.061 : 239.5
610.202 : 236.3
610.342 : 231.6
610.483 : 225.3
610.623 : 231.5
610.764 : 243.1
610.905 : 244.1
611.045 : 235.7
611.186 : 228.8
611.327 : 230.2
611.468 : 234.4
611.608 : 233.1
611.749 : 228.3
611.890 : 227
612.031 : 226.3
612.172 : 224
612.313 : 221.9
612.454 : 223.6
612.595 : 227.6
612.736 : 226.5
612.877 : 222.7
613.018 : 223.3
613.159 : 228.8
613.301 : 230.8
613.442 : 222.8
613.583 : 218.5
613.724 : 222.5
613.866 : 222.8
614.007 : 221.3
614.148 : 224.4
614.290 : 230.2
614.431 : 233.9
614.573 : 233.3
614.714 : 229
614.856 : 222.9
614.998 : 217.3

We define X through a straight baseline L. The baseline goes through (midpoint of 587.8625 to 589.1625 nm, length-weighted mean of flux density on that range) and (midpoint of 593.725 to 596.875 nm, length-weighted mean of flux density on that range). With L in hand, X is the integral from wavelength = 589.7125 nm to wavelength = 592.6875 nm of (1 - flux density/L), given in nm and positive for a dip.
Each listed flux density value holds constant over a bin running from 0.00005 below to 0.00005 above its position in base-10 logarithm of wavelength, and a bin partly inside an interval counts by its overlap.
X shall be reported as -0.11 nm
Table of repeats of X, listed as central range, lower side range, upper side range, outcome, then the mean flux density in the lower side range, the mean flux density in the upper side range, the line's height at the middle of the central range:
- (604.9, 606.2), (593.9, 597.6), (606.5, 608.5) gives 0.00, 236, 238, 238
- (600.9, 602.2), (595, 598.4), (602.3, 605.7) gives 0.05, 238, 236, 236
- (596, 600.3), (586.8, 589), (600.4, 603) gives -0.23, 238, 224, 227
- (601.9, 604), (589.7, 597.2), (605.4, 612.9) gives 0.08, 236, 235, 235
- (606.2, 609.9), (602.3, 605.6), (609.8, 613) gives -0.06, 236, 231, 233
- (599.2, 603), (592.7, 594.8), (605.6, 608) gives 0.13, 233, 239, 237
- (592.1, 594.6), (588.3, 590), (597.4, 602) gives -0.13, 216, 237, 224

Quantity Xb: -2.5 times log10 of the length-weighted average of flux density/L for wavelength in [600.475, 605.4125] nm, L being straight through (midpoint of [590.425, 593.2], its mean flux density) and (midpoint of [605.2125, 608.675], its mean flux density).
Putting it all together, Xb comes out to 0.028 mag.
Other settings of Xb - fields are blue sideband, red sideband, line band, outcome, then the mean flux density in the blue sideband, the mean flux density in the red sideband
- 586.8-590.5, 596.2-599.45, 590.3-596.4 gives -0.01 mag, 230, 240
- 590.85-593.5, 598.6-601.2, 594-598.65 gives 0.01 mag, 241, 238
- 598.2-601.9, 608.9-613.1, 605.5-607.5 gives -0.03 mag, 236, 233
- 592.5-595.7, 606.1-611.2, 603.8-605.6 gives -0.02 mag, 234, 237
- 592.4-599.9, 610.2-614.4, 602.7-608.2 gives -0.03 mag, 237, 228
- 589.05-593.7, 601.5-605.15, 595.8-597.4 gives -0.02 mag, 233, 232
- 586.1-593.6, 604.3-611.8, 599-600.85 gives -0.01 mag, 235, 237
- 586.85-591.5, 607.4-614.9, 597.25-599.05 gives -0.04 mag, 233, 231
